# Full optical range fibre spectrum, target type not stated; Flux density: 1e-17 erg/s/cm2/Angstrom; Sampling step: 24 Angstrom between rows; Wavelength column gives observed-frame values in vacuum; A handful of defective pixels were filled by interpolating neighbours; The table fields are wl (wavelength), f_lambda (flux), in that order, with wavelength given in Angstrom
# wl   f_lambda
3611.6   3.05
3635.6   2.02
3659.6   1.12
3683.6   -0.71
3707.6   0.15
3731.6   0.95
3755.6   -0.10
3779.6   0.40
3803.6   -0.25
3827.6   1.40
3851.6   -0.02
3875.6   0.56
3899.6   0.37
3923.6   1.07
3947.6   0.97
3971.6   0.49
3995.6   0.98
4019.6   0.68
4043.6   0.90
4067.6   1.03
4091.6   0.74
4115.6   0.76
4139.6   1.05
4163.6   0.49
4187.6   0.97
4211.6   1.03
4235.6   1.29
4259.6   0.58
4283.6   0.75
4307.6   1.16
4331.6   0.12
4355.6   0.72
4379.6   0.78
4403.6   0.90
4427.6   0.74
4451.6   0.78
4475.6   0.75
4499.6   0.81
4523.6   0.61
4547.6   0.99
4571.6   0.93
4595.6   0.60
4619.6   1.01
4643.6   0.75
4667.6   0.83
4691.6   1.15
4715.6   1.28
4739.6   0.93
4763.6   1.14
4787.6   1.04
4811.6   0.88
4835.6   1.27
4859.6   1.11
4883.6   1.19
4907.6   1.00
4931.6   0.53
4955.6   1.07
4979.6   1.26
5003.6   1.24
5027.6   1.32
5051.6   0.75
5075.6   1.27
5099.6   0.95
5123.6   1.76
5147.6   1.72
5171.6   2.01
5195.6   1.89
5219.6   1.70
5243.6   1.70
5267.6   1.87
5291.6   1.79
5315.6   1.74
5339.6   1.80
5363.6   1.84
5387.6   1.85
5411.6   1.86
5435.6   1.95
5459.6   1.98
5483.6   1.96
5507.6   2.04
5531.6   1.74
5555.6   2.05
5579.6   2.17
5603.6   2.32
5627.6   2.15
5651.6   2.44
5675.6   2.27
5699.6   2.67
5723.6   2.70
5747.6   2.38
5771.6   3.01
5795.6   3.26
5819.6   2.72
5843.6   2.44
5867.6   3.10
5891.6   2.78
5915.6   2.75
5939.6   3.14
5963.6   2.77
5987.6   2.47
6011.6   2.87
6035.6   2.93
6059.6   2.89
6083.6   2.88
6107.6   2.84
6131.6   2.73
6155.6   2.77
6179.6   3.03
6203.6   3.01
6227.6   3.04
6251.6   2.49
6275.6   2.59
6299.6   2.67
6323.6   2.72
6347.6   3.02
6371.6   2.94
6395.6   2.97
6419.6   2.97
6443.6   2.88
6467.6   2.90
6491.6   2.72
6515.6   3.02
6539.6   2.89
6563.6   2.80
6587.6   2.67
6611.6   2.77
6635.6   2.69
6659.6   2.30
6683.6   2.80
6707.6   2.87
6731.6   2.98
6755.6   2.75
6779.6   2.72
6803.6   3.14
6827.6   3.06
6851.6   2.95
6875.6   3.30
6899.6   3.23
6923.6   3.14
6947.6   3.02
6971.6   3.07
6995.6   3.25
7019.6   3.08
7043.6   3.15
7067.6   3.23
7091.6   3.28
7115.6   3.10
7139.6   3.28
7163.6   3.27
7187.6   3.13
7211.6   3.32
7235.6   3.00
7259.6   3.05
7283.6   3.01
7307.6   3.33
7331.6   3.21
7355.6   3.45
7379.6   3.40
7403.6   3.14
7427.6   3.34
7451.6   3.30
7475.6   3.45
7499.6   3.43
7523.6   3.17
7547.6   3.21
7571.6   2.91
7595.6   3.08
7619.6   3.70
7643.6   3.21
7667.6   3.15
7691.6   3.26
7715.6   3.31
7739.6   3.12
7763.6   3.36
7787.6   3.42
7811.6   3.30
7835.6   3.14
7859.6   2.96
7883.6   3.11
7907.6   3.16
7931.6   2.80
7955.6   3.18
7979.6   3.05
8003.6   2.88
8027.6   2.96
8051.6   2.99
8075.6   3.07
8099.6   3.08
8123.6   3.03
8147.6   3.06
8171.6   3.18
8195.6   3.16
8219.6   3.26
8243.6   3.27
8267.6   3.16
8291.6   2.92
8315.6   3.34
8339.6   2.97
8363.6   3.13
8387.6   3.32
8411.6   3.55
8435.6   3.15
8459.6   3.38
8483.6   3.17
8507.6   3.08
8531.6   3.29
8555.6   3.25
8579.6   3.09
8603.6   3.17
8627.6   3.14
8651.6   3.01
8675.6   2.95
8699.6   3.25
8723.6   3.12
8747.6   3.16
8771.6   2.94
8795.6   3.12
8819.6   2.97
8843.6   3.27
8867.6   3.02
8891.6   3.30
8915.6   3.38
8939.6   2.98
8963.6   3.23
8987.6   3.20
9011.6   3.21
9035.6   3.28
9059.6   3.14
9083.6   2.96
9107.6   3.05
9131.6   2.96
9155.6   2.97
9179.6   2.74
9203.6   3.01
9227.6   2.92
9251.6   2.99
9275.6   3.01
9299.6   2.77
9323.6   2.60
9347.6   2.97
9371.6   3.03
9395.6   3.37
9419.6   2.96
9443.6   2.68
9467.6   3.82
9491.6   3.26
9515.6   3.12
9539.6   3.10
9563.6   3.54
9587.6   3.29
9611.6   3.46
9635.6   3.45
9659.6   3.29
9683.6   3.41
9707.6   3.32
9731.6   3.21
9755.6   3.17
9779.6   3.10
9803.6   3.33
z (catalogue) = 0.29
